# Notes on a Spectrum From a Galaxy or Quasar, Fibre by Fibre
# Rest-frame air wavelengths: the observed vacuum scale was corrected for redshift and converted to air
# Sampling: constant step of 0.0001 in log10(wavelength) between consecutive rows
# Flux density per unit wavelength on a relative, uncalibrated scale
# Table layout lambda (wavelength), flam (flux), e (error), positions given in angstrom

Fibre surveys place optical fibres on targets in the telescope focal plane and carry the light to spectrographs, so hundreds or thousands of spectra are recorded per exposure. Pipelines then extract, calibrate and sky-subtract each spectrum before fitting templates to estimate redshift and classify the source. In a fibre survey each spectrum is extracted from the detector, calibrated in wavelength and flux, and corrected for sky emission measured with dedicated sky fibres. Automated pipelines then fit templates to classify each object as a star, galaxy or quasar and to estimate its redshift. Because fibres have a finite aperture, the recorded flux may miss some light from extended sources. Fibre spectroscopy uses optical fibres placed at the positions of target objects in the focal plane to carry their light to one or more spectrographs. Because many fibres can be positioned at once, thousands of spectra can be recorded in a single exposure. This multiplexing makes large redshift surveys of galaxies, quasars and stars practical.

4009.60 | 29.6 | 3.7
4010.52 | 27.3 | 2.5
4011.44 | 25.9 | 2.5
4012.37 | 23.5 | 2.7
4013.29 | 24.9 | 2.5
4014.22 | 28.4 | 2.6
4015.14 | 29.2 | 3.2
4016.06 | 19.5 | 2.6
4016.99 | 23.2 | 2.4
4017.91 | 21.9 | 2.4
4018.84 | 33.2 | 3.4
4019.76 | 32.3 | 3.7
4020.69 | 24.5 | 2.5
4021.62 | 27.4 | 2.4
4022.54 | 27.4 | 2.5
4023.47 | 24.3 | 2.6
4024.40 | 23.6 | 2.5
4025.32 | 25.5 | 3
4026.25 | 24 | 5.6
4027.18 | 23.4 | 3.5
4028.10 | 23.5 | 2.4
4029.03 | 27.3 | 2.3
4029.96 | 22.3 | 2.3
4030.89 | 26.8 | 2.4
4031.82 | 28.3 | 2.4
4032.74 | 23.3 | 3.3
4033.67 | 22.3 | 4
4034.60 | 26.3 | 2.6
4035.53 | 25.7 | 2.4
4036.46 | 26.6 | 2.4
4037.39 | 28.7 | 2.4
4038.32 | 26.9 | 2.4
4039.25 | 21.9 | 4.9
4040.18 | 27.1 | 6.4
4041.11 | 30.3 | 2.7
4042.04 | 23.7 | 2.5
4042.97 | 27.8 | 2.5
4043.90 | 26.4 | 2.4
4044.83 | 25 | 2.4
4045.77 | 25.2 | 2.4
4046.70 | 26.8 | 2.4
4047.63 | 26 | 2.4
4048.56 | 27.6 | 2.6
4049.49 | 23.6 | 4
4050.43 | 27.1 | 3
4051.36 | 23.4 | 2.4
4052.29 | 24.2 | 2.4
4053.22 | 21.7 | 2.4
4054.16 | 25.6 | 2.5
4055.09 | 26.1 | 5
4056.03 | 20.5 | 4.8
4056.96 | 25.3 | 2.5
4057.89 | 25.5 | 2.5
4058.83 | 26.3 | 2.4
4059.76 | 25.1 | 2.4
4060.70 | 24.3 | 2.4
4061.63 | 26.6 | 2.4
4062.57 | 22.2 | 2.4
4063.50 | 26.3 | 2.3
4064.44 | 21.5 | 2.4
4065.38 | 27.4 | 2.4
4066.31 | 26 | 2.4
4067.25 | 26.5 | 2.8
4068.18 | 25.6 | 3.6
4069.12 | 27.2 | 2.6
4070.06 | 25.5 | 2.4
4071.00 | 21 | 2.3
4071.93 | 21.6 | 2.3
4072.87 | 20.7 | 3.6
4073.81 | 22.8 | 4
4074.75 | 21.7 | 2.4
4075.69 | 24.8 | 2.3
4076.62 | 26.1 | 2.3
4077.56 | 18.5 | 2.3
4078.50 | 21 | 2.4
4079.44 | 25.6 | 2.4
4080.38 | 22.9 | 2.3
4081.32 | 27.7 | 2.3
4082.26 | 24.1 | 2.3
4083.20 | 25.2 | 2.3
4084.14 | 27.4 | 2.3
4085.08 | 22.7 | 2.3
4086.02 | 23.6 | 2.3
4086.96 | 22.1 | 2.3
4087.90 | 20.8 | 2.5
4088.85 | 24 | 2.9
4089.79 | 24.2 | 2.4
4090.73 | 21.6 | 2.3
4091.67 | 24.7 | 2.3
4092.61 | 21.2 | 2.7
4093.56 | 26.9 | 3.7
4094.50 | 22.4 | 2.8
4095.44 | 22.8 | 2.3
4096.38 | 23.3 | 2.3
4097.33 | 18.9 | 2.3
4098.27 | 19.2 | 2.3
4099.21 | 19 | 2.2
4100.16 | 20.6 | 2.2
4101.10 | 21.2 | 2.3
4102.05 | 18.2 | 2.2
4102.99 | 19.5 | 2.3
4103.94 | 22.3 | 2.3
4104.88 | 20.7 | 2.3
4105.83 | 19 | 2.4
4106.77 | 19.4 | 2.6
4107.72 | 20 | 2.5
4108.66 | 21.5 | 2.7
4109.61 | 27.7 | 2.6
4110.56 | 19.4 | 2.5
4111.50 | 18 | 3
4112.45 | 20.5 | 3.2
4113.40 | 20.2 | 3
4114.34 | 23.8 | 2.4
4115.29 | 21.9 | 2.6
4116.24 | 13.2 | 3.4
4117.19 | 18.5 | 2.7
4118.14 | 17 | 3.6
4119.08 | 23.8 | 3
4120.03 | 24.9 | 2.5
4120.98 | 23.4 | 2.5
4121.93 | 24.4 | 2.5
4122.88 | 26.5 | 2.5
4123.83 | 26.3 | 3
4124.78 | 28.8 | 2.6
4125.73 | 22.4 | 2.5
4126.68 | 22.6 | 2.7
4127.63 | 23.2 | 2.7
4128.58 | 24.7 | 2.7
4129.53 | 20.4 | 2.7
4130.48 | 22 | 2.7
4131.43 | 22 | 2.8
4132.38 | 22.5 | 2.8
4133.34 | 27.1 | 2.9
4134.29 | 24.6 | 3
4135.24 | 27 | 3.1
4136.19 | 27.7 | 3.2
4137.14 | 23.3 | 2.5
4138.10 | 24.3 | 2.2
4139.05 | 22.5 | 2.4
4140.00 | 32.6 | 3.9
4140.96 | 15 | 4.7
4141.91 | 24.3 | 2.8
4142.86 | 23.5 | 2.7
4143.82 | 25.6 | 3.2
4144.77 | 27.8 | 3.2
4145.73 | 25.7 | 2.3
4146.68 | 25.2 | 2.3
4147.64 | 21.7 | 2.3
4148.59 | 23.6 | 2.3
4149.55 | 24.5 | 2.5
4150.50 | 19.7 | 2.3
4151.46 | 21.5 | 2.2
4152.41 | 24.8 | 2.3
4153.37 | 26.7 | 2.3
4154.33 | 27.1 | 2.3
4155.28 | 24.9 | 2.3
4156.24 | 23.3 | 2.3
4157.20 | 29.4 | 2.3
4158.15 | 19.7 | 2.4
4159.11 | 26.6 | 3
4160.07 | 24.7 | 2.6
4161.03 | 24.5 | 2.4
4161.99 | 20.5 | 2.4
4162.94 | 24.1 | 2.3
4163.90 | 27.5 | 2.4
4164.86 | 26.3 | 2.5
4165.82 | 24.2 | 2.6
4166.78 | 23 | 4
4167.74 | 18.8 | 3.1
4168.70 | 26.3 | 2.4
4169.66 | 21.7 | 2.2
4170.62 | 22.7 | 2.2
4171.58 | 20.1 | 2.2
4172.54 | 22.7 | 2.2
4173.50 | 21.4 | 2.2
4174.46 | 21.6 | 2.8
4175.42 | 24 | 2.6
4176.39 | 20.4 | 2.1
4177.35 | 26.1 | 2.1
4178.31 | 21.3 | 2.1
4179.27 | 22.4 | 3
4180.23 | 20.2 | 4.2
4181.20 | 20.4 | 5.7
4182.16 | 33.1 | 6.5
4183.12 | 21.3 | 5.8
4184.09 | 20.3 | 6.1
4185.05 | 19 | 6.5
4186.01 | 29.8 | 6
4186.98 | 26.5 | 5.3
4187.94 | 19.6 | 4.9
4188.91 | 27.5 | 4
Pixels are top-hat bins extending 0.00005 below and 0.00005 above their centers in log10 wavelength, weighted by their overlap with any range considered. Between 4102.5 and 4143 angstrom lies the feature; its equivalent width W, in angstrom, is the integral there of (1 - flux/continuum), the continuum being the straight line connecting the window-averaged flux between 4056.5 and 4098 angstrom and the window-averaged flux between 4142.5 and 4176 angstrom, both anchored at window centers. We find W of 2.13 angstrom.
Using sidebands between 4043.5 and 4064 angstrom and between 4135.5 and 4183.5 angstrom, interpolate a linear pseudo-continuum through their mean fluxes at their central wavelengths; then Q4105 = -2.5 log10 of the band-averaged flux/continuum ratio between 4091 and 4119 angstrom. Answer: 0.18 mag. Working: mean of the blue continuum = 25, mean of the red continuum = 23.8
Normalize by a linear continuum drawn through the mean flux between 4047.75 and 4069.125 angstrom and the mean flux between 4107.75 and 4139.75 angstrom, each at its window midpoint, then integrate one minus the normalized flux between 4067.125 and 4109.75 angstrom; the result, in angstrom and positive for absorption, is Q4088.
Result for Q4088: 2.6 angstrom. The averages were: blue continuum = 25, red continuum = 22.9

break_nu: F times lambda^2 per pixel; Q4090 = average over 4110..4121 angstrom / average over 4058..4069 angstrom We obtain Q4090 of 0.82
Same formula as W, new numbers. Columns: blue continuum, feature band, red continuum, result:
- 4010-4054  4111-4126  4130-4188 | 1.41 angstrom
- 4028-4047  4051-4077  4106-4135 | 0.42 angstrom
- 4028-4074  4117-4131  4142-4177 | 0.50 angstrom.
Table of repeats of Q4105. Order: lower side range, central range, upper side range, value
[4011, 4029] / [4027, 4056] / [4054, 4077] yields -0.02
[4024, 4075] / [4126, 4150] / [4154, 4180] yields -0.01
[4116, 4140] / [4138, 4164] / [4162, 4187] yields -0.04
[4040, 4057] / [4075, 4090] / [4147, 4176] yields 0.05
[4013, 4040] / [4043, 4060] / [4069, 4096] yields -0.02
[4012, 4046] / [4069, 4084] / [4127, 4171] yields 0.07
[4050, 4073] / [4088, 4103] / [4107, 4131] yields 0.07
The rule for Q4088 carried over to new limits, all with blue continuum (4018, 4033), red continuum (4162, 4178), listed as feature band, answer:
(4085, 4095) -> 0.6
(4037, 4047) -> -0.3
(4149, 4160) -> -0.5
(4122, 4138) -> -0.4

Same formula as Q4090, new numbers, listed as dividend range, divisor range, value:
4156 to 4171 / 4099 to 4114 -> 1.20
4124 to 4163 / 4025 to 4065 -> 1.01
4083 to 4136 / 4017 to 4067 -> 0.91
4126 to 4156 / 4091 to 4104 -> 1.15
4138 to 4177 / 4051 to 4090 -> 1.03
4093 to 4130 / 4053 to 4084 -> 0.91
